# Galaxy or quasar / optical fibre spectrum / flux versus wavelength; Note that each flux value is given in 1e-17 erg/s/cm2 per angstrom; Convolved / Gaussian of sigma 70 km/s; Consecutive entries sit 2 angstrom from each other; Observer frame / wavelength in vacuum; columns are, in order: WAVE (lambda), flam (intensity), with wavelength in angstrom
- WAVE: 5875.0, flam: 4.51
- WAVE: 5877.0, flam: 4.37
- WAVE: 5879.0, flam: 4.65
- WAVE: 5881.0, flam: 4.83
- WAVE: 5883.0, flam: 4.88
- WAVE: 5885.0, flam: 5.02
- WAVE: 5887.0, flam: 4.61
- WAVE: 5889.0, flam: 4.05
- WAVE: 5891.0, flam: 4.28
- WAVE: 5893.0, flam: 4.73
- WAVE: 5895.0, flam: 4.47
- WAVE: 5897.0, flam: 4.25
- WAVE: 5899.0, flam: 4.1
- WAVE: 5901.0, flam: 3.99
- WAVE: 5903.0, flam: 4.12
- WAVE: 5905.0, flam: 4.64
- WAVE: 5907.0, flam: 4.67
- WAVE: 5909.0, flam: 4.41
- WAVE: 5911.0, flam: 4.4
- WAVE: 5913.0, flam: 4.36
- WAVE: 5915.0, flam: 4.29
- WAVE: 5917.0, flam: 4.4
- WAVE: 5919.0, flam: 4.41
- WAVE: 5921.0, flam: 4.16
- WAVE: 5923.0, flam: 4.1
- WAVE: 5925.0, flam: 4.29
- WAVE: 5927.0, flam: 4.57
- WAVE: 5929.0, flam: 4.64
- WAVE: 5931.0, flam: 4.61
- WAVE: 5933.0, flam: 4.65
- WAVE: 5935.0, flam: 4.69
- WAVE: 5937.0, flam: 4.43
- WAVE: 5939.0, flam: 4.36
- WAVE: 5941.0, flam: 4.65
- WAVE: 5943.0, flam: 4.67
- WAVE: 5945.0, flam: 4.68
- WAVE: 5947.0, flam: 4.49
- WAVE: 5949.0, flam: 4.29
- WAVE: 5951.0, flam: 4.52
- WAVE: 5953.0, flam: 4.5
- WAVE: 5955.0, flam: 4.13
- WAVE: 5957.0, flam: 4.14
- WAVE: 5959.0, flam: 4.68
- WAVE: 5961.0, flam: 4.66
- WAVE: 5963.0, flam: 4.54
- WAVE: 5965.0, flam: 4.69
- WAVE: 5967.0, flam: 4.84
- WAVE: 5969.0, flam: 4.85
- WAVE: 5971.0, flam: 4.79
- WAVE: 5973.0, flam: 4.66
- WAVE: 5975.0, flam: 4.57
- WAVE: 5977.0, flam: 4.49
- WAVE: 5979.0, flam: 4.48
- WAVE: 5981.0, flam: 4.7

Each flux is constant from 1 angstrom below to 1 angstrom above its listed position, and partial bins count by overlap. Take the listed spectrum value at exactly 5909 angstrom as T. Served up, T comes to 4.41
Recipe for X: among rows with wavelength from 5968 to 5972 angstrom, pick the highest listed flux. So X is 4.85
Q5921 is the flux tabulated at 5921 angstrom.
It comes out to 4.16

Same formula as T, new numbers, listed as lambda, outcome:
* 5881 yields 4.83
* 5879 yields 4.65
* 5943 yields 4.67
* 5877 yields 4.37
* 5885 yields 5.02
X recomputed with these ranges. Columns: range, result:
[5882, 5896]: 5.02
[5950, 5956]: 4.52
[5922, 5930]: 4.64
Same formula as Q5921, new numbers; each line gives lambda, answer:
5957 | 4.14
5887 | 4.61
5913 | 4.36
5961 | 4.66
